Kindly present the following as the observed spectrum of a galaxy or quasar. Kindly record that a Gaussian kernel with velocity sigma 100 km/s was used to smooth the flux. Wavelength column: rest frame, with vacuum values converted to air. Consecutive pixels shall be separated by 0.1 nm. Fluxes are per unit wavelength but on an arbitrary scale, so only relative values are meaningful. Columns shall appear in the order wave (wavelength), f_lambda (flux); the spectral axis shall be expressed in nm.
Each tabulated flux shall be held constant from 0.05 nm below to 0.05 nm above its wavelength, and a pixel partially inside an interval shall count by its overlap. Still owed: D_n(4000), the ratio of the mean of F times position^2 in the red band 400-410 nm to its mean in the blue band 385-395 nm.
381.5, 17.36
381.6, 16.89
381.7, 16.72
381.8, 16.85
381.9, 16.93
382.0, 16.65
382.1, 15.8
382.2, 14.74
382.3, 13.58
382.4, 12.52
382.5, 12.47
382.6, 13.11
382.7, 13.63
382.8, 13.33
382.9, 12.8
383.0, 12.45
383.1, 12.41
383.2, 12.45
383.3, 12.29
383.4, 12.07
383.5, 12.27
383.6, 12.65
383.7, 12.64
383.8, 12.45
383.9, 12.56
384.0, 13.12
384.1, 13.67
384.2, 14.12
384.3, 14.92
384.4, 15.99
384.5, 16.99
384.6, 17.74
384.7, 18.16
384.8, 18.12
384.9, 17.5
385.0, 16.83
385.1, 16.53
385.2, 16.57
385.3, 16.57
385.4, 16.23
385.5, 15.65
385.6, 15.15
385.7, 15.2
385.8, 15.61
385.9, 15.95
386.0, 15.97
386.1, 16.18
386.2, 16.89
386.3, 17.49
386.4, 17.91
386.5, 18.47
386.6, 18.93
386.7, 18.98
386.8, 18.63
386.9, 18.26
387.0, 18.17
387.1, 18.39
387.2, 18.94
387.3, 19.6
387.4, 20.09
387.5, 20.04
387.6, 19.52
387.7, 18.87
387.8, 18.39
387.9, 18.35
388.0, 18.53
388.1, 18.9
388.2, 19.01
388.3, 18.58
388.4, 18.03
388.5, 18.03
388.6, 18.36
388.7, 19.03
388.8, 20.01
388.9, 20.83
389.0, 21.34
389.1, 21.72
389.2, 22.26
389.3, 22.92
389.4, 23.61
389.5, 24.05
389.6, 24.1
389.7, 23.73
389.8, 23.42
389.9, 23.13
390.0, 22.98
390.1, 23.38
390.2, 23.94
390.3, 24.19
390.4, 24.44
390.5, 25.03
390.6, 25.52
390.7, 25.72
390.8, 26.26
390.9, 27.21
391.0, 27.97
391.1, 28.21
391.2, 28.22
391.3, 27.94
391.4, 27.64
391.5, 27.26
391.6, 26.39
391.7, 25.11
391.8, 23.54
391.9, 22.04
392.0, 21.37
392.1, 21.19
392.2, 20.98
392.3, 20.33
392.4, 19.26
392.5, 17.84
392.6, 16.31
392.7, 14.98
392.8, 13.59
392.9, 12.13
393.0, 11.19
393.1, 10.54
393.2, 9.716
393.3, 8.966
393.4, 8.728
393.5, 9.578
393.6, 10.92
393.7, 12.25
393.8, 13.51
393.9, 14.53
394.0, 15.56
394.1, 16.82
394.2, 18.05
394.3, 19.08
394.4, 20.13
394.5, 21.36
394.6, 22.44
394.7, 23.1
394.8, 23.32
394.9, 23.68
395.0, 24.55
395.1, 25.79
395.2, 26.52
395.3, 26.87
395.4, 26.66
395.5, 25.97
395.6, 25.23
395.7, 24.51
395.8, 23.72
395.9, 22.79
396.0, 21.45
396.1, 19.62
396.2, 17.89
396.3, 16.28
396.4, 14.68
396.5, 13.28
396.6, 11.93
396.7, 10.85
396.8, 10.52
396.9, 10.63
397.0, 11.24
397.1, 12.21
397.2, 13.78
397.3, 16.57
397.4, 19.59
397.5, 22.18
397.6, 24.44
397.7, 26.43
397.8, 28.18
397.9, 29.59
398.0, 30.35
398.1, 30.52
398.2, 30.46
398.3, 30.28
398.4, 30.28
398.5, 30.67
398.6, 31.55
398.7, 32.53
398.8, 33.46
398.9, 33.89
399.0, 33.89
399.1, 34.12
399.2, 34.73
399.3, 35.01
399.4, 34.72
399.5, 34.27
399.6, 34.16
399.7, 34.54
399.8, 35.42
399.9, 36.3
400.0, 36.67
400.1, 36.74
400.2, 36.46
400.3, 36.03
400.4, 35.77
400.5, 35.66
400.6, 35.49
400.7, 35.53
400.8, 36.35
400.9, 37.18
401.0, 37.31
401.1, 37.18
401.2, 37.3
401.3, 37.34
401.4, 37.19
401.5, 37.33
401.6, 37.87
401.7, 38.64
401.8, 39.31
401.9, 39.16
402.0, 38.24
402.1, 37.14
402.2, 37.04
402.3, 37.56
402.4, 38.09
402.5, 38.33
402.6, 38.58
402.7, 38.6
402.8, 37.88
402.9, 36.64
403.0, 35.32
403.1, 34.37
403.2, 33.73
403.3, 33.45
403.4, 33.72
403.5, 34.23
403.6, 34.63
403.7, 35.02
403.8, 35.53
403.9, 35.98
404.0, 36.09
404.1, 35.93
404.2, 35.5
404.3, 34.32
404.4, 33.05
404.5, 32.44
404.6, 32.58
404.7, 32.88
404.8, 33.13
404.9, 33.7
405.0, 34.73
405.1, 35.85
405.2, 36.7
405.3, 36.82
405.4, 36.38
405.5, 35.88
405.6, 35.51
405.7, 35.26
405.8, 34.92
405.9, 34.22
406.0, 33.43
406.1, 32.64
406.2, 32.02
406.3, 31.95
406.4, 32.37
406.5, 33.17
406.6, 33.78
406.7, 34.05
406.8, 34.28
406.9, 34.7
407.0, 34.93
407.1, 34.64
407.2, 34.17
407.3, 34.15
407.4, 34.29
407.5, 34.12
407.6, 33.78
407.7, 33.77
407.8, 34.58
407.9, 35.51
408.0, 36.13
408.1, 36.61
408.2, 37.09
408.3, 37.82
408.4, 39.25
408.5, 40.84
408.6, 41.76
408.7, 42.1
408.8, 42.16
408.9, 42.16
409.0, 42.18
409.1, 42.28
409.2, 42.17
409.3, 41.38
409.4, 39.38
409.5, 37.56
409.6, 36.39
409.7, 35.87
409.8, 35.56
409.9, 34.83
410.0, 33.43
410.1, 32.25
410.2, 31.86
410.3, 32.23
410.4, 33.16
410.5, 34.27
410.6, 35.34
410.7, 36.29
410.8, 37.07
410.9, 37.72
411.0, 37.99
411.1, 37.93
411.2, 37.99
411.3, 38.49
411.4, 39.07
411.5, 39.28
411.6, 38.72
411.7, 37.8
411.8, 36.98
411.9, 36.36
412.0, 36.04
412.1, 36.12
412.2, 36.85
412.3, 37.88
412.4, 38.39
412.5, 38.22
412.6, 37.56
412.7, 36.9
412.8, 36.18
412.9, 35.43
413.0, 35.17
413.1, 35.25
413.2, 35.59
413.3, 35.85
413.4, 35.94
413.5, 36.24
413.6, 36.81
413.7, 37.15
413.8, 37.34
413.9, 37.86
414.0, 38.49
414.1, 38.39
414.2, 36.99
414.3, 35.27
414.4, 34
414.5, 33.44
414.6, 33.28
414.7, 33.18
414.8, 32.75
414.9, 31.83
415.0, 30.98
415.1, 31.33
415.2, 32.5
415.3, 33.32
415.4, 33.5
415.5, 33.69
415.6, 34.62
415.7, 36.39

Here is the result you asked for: 2.0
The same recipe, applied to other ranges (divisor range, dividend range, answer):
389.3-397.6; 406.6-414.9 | 1.99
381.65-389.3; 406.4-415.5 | 2.48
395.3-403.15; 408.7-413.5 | 1.30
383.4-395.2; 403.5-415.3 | 2.08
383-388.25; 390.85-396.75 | 1.25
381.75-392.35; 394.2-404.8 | 1.69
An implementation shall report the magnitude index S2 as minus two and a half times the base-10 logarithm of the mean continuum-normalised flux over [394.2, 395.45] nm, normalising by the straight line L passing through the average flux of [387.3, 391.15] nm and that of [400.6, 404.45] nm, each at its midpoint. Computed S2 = 0.20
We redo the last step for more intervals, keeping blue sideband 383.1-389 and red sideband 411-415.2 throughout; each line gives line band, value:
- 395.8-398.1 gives 0.30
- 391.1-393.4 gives 0.10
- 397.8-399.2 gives -0.22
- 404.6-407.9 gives -0.10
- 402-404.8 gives -0.21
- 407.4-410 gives -0.15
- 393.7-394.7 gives 0.26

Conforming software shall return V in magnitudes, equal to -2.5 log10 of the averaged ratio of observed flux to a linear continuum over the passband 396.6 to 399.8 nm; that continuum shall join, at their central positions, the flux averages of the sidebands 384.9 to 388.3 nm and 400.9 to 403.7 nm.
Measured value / 0.21 mag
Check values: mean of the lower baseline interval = 17.7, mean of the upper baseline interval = 36.9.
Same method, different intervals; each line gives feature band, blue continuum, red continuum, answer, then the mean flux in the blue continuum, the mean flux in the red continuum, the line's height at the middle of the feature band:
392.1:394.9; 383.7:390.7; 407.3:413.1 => 0.44 mag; 18.9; 37.1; 23.9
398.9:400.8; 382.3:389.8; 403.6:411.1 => -0.21 mag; 17.1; 35.7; 29.2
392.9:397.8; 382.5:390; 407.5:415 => 0.34 mag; 17.4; 36.8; 24.4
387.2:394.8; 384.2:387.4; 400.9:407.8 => 0.09 mag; 17.2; 35.4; 22.3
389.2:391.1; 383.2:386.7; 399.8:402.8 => -0.10 mag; 15.6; 37.2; 22.5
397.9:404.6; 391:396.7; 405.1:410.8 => -0.25 mag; 19.6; 36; 28.2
